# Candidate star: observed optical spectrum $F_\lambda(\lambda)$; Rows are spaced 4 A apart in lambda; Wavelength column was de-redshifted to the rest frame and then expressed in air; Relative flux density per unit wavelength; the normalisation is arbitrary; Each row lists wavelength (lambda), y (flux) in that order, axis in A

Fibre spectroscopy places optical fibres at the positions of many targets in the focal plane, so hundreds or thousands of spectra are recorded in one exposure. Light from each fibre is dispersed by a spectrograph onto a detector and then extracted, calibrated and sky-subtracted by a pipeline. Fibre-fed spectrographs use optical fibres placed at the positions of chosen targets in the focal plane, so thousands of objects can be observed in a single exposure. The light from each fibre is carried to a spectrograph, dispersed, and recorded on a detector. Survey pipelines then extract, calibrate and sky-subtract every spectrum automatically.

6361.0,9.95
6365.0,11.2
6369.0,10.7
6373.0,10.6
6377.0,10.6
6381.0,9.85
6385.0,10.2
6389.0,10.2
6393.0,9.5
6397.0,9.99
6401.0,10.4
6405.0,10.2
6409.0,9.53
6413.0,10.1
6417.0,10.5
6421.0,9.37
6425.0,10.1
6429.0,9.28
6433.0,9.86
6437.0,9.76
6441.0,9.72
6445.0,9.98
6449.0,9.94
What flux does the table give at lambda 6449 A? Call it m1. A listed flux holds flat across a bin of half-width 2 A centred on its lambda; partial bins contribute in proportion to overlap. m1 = 9.94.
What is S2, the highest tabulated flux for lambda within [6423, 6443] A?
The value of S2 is 10.1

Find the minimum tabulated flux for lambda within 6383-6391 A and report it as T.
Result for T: 10.2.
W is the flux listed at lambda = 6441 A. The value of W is 9.72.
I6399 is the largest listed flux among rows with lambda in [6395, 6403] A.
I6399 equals 10.4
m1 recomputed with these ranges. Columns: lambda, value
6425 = 10.1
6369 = 10.7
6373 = 10.6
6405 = 10.2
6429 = 9.28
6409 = 9.53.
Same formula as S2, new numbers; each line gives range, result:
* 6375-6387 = 10.6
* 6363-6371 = 11.2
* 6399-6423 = 10.5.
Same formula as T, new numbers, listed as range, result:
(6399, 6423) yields 9.37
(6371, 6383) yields 9.85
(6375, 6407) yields 9.5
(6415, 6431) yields 9.28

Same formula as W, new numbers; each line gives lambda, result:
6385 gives 10.2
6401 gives 10.4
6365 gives 11.2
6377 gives 10.6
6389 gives 10.2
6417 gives 10.5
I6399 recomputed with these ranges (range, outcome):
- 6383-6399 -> 10.2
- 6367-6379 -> 10.7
